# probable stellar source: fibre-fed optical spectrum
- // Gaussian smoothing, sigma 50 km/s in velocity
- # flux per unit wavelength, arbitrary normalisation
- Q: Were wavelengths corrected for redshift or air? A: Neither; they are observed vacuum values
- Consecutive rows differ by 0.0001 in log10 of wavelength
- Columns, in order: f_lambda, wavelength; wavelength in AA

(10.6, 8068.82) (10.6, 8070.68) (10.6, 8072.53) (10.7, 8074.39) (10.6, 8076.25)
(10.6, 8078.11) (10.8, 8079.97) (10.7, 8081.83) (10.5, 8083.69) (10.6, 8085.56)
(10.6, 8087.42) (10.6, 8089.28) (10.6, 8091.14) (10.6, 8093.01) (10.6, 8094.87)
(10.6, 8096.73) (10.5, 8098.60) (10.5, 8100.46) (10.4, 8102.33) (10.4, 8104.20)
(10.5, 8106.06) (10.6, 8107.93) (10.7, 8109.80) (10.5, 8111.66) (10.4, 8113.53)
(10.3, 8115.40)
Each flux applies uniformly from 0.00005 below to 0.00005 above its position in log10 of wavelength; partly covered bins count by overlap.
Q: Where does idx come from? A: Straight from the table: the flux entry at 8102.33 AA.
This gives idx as 10.4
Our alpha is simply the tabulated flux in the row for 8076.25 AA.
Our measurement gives 10.6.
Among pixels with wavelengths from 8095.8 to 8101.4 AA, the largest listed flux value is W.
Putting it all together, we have 10.6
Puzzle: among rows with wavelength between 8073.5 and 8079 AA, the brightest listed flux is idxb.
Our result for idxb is 10.7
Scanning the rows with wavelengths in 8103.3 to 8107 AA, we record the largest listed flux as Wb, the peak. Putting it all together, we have 10.5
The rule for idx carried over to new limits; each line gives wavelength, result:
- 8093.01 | 10.6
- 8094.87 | 10.6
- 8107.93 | 10.6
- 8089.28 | 10.6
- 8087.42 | 10.6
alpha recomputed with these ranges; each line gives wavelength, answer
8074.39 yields 10.7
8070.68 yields 10.6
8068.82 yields 10.6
